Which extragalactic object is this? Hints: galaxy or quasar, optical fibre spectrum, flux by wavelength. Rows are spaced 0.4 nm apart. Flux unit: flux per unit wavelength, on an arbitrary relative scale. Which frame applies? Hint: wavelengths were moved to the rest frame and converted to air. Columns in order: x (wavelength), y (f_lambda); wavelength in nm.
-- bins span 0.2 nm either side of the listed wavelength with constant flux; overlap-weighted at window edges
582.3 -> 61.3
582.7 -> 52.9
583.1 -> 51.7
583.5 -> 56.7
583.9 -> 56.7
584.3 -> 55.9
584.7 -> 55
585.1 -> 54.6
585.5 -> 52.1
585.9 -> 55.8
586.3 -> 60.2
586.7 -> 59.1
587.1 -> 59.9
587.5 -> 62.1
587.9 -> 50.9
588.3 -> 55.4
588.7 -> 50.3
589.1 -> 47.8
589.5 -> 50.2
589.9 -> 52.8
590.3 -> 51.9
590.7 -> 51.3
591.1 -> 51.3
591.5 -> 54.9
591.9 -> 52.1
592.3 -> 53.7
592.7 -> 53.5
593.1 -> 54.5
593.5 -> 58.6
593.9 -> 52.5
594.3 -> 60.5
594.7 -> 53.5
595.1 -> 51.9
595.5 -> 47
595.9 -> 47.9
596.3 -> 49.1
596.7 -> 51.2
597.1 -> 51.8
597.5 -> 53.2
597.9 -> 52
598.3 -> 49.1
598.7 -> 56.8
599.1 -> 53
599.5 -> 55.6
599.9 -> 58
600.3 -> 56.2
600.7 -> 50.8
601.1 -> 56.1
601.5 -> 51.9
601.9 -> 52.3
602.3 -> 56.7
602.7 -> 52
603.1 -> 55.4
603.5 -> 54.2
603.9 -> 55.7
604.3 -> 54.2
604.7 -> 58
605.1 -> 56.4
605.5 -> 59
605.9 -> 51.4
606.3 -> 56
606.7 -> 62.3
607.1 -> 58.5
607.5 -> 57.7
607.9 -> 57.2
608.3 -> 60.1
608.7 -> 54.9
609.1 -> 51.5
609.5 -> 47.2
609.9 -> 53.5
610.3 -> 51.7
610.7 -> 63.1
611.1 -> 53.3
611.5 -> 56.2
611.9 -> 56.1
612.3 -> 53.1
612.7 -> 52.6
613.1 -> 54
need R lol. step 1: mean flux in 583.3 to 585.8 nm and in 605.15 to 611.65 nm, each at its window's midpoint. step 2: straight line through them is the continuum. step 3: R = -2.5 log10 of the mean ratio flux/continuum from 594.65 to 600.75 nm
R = 0.07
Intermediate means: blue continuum 55.2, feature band 52.3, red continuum 55.9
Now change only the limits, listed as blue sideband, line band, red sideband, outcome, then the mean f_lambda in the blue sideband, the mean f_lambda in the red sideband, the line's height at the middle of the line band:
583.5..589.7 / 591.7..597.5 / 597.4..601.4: 0.035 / 55.1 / 54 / 54.4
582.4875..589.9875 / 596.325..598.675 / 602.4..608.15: 0.081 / 54.8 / 56.3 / 55.7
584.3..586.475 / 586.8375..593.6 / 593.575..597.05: 0.004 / 55.5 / 52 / 53.8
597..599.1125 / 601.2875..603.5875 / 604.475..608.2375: 0.029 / 52.7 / 57.5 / 55.2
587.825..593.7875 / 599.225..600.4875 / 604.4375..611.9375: -0.039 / 52.6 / 56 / 54.4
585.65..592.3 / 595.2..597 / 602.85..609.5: 0.121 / 54.1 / 56.1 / 54.9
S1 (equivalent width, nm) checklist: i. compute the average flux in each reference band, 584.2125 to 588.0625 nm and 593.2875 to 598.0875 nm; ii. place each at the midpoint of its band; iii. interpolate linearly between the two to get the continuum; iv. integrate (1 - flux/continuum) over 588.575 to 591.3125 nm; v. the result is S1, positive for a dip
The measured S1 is 0.21 nm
